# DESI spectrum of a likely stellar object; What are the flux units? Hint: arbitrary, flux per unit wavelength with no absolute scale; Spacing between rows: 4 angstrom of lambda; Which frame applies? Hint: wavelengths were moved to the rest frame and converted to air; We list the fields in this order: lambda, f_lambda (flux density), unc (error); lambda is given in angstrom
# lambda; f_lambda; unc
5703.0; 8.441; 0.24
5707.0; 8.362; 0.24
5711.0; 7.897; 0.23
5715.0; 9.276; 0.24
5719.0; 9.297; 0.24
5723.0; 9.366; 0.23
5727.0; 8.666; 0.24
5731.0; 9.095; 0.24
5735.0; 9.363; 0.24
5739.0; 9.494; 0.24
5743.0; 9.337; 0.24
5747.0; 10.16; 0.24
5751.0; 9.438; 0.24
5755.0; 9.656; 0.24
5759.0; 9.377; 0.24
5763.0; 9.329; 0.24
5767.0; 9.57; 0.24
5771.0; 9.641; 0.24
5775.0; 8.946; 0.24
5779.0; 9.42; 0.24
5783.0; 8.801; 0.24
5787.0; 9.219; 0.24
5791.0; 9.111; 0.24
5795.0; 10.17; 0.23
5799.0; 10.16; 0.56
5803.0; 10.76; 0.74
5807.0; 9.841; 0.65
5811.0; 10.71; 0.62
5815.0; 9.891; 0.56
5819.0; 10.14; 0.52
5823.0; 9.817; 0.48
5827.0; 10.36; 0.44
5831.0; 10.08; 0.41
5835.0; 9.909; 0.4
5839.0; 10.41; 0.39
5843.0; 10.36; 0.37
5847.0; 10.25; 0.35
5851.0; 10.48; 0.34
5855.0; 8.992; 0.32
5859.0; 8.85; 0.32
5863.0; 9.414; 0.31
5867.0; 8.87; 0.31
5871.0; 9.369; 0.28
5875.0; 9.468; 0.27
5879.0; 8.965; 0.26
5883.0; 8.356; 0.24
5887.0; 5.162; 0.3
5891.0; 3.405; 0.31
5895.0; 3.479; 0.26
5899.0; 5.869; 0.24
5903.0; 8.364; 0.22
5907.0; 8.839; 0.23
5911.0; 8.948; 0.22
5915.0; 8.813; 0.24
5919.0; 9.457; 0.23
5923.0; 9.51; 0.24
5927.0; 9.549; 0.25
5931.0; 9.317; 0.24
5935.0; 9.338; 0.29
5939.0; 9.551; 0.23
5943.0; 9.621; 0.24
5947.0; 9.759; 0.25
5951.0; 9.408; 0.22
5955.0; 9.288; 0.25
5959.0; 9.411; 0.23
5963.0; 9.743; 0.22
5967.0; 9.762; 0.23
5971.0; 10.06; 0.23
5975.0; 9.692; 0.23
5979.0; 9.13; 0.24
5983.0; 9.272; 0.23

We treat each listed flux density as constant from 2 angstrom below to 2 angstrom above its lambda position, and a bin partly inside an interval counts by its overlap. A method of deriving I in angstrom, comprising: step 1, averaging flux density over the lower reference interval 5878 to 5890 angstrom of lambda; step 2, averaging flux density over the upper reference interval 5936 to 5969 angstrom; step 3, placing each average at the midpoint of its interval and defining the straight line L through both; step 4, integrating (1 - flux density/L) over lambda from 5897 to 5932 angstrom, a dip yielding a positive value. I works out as -2.3 angstrom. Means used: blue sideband 7.03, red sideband 9.56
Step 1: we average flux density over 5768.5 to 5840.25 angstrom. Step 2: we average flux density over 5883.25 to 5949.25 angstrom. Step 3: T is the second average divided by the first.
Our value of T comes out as 0.8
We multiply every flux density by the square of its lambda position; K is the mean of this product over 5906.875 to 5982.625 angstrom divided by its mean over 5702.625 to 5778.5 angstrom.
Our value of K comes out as 1.1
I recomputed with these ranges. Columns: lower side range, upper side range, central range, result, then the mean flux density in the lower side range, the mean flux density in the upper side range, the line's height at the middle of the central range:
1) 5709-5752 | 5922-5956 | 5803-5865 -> -4.3 angstrom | 9.21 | 9.49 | 9.35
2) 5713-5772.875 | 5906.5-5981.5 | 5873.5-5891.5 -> 4.0 angstrom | 9.4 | 9.44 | 9.43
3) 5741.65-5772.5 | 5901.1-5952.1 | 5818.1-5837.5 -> -1.3 angstrom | 9.57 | 9.27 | 9.44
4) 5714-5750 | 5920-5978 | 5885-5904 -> 8.8 angstrom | 9.34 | 9.56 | 9.51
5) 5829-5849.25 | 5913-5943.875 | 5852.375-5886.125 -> 3.4 angstrom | 10.2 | 9.39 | 9.93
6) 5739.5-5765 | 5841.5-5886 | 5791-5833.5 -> -3.3 angstrom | 9.55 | 9.29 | 9.41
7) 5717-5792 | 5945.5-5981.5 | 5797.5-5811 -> -1.3 angstrom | 9.33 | 9.58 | 9.39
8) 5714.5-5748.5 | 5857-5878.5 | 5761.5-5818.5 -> -2.7 angstrom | 9.33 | 9.18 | 9.26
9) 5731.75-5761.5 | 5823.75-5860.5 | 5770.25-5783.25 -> 0.6 angstrom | 9.52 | 9.98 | 9.67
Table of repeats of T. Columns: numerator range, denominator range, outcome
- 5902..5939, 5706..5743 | 1.02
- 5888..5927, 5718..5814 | 0.78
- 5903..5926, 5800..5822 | 0.89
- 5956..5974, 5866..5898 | 1.38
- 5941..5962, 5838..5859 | 0.95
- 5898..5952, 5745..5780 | 0.95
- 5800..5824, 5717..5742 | 1.11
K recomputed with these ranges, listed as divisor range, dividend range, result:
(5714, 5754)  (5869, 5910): 0.81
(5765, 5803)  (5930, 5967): 1.06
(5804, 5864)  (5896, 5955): 0.92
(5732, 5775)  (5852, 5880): 1.01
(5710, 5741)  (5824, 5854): 1.17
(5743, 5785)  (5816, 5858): 1.09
